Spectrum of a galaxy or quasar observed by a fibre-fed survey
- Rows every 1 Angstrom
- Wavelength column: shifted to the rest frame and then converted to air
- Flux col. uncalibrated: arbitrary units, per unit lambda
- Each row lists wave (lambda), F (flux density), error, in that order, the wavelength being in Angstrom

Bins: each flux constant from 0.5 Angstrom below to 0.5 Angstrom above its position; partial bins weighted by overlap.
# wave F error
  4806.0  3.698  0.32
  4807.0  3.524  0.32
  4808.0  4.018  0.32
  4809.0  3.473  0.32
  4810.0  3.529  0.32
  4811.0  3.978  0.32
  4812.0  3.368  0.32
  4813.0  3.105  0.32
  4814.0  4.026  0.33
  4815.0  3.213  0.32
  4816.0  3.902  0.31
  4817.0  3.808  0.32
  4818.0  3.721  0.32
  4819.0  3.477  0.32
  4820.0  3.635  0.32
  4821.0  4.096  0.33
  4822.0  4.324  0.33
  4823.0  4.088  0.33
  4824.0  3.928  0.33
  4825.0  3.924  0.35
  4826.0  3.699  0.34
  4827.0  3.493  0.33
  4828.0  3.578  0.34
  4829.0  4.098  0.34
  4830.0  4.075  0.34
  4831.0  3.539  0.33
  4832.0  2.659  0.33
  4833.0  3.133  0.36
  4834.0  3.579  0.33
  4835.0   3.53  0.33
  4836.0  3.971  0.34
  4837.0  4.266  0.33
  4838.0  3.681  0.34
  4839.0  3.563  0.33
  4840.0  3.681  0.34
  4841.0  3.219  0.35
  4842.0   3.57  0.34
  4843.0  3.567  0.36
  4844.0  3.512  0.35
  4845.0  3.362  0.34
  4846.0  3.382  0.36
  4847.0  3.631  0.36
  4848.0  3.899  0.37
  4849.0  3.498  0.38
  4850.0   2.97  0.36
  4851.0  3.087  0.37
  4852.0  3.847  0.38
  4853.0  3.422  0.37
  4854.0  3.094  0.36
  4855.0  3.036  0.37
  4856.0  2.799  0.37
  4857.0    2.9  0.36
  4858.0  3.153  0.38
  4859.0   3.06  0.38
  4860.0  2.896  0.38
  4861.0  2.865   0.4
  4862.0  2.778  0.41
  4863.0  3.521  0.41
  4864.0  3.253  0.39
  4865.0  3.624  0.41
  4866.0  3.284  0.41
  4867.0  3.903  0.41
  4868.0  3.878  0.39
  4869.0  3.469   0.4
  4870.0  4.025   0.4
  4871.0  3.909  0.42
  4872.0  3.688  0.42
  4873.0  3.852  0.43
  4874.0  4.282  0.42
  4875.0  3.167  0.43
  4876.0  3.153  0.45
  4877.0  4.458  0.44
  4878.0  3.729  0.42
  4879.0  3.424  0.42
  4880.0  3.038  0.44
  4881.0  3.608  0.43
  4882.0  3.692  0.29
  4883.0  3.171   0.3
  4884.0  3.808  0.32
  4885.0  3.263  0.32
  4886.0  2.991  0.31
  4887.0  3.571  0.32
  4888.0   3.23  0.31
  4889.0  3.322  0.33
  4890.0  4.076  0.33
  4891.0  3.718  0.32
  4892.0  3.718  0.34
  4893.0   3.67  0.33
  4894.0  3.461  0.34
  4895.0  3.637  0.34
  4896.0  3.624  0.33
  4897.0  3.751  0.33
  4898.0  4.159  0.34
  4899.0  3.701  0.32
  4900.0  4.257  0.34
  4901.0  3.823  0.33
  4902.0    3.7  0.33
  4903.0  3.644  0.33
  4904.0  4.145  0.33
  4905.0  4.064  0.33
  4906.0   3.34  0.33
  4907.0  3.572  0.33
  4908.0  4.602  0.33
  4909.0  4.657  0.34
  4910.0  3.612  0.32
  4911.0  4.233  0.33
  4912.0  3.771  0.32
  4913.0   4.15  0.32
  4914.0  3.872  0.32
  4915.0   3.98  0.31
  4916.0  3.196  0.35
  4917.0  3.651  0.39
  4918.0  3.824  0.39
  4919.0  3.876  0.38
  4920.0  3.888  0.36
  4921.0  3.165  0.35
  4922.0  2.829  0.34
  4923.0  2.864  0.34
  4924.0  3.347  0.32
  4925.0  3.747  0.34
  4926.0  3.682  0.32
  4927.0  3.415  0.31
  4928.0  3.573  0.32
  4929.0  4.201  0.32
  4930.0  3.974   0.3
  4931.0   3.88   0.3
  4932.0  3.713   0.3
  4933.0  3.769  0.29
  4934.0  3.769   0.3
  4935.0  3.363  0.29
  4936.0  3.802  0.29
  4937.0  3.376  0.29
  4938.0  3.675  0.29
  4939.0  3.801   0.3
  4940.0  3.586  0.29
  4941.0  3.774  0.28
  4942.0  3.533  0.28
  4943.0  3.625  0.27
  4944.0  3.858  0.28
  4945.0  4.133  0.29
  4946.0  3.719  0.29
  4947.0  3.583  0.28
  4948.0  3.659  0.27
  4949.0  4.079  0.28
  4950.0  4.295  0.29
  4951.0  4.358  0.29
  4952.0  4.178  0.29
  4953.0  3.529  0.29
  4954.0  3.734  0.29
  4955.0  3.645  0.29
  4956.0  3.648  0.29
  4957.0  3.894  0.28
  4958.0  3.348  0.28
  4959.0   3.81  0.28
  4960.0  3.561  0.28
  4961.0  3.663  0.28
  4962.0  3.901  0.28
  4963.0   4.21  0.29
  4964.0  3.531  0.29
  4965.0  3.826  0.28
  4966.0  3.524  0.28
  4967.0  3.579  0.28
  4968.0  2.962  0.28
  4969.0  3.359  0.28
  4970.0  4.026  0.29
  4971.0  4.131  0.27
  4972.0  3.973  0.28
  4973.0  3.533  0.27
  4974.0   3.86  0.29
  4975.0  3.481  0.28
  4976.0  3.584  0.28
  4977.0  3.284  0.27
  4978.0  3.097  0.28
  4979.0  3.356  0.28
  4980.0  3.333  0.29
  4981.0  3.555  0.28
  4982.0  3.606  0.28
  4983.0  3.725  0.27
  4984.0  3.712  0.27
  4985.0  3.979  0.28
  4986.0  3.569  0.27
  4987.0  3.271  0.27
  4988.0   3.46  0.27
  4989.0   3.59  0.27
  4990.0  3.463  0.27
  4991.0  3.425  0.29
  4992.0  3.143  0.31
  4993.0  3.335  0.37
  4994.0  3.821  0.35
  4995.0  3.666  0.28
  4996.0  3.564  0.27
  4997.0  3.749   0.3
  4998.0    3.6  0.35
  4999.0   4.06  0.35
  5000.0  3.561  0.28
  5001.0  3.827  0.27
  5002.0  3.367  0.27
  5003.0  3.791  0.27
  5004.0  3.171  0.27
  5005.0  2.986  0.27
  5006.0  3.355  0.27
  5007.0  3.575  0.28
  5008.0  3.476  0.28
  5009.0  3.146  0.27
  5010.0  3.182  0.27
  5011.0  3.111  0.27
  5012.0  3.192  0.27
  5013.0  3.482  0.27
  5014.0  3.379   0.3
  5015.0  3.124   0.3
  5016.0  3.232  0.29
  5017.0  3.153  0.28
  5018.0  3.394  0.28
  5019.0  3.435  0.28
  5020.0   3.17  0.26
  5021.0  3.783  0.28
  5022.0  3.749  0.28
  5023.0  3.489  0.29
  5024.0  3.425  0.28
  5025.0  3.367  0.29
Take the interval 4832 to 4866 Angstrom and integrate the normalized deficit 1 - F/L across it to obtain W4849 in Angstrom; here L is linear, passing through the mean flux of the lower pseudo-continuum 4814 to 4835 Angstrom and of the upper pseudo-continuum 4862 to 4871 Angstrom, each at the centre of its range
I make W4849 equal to 2.6 Angstrom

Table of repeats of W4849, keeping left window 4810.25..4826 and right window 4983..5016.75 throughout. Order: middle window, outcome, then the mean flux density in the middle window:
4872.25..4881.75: 0.08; 3.64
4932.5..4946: -0.50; 3.7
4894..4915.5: -1.69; 3.91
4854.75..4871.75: 1.69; 3.32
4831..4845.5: 0.82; 3.52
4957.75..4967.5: -0.49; 3.7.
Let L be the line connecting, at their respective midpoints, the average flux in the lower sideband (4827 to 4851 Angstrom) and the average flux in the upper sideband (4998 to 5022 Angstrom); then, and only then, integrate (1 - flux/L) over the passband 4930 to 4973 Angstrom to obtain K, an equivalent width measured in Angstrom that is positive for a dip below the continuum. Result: -3.67 Angstrom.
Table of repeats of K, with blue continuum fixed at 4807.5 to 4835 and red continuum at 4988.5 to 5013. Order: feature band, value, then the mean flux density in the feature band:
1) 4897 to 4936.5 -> -2.19 Angstrom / 3.76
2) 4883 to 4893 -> 0.25 Angstrom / 3.51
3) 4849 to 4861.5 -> 1.82 Angstrom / 3.11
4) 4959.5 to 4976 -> -0.88 Angstrom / 3.69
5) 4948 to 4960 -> -1.10 Angstrom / 3.84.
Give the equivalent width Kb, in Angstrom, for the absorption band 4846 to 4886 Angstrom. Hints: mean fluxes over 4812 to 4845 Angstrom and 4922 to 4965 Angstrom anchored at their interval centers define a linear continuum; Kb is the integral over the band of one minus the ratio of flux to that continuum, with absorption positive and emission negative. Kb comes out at 2.75 Angstrom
